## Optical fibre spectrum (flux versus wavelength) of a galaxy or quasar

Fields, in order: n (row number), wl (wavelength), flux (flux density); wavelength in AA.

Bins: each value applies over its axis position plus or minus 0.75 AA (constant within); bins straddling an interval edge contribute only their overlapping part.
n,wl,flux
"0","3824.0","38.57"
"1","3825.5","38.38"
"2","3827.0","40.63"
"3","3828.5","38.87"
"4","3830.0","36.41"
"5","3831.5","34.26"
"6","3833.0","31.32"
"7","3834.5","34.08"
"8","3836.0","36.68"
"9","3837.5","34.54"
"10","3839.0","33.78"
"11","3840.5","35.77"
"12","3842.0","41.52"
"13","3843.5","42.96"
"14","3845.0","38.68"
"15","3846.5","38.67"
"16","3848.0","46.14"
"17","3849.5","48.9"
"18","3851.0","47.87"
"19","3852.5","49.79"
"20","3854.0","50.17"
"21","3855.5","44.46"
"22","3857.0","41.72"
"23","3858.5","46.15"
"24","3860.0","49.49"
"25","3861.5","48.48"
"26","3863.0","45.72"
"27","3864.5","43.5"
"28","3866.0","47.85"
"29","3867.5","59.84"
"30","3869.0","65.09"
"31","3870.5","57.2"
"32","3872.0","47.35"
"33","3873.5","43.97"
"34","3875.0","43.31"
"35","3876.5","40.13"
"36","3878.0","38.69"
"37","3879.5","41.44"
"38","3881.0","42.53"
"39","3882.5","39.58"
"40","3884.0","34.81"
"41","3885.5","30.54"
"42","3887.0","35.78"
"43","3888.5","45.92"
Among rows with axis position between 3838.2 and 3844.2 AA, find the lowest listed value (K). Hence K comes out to 33.78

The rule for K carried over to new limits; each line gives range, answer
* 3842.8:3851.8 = 38.67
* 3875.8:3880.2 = 38.69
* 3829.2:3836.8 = 31.32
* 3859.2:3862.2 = 48.48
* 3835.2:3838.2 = 34.54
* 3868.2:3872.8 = 47.35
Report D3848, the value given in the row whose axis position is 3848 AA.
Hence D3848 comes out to 46.14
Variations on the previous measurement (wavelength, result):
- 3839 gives 33.78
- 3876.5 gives 40.13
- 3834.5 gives 34.08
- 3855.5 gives 44.46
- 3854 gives 50.17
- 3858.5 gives 46.15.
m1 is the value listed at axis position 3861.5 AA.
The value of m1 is 48.48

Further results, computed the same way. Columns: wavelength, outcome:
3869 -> 65.09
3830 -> 36.41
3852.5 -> 49.79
